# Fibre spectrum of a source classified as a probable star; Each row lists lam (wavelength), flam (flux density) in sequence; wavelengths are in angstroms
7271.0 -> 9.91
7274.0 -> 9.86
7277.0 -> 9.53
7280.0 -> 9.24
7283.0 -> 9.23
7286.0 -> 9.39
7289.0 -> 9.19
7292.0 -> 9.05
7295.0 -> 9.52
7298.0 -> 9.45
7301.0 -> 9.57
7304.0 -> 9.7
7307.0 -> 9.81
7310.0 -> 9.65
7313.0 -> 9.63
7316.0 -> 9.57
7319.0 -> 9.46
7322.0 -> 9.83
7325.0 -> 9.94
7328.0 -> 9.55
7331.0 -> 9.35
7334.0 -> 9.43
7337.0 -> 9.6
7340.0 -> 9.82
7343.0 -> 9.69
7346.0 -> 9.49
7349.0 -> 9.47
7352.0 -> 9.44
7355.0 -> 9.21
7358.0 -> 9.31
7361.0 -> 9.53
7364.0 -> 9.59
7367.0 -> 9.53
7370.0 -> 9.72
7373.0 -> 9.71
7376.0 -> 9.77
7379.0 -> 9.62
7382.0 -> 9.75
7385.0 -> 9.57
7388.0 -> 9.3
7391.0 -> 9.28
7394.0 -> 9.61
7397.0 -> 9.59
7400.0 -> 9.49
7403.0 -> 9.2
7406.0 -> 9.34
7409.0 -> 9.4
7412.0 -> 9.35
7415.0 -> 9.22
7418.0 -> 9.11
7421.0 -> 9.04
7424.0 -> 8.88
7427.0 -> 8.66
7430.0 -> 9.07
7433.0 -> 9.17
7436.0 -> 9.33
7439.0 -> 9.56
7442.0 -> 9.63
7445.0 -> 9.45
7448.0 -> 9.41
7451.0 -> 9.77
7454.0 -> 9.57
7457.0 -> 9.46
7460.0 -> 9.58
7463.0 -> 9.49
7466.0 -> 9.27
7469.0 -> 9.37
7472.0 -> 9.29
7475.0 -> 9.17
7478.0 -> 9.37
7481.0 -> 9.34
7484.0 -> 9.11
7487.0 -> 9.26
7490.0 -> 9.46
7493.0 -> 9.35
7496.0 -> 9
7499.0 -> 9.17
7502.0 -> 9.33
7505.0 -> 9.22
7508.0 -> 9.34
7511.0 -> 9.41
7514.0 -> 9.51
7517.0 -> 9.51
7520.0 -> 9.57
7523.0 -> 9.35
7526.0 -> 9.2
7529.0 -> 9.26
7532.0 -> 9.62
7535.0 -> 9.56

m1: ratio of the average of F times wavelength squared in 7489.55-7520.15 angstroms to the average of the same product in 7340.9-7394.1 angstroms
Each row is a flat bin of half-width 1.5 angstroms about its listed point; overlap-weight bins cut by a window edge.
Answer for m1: 1.02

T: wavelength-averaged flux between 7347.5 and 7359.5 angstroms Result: 9.36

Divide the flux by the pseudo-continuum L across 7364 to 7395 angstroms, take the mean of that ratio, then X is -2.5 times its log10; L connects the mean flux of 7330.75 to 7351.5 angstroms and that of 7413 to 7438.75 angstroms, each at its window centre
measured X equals -0.03 mag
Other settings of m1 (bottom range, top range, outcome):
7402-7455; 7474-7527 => 1.02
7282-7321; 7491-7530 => 1.04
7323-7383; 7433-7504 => 1.01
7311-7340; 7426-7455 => 1.01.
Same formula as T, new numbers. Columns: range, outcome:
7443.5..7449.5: 9.43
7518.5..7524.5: 9.46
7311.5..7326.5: 9.69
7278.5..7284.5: 9.23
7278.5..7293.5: 9.22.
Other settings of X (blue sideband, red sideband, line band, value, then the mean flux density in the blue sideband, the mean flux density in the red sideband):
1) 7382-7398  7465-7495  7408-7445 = 0.02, 9.49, 9.29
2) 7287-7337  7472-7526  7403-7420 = 0.02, 9.54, 9.32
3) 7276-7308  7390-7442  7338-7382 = -0.03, 9.42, 9.26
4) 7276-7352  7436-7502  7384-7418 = 0.01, 9.52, 9.38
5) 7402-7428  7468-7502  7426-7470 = -0.02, 9.14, 9.26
